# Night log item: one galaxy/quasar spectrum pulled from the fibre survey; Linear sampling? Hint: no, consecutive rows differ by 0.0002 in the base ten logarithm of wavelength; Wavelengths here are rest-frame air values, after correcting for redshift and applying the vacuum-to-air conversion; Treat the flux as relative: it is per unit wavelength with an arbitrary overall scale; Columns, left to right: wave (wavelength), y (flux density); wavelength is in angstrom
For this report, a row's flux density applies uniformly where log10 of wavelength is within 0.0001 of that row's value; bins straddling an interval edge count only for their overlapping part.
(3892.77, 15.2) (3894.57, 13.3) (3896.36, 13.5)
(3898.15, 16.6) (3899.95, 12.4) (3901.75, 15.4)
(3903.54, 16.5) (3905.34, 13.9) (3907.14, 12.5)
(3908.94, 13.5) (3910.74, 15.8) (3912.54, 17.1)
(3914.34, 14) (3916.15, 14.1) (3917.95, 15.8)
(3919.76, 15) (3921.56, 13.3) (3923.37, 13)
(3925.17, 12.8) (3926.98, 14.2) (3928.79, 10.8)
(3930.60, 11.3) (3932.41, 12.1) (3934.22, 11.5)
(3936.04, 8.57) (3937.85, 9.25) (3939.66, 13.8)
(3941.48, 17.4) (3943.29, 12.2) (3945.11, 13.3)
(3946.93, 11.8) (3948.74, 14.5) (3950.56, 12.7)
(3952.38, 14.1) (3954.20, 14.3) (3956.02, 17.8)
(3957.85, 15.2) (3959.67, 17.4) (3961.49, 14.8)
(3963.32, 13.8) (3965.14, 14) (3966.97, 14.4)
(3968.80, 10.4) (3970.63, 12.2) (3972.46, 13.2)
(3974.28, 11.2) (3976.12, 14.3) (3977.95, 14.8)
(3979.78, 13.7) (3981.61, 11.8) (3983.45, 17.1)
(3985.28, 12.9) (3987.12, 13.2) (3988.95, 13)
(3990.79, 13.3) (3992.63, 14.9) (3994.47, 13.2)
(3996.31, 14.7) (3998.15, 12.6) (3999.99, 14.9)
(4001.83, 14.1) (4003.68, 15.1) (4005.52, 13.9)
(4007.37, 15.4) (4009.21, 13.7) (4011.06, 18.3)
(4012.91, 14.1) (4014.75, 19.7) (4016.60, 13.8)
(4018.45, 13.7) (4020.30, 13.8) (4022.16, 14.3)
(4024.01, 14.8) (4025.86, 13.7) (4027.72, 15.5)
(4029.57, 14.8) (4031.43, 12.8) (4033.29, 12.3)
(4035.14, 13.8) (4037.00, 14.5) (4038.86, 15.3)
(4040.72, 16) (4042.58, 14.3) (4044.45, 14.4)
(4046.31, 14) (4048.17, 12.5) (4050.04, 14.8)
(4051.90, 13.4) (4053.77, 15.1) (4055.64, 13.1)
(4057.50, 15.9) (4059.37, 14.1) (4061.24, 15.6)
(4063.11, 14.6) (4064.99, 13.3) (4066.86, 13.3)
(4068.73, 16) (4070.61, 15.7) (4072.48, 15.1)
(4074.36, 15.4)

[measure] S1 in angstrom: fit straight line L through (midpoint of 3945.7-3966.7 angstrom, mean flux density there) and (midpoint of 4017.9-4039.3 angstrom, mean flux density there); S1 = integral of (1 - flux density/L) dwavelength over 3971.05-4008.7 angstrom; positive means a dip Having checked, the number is 1.3 angstrom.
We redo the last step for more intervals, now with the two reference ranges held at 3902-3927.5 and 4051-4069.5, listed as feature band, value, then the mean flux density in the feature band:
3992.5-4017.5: -0.8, 14.9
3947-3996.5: 1.8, 13.9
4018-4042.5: 0.3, 14.3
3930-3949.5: 2.8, 12.3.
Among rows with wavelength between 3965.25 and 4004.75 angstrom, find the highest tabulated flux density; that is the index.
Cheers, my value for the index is 17.1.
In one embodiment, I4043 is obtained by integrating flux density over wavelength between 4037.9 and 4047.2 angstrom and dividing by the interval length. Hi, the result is 14.8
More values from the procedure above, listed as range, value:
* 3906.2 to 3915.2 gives 14.6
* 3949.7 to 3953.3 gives 13.4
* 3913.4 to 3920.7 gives 14.7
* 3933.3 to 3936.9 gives 10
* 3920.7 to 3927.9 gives 13.3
